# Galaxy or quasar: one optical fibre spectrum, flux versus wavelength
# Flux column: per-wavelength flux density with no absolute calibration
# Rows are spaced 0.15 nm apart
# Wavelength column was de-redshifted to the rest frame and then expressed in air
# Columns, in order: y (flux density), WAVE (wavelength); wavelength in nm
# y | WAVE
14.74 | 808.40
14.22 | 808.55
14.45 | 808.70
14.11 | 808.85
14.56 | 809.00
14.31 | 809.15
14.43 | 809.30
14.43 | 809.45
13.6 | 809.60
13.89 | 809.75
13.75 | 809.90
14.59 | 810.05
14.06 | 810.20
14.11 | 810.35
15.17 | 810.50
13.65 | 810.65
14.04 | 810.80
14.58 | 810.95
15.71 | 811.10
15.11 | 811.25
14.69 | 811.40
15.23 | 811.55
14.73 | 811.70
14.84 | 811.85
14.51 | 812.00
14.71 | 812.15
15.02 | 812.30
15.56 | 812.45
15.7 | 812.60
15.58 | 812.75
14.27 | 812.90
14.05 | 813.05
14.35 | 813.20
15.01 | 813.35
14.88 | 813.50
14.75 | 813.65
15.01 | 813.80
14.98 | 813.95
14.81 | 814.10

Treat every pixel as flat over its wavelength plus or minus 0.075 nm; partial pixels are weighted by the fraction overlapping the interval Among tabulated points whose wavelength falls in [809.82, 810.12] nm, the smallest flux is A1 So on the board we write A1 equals 13.75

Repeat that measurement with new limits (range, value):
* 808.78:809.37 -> 14.11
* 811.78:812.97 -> 14.27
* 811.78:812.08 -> 14.51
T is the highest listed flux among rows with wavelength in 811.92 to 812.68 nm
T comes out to 15.7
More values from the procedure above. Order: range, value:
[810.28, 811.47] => 15.71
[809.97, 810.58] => 15.17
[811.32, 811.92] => 15.23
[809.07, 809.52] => 14.43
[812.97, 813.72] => 15.01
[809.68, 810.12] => 14.59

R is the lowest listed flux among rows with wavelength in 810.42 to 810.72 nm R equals 13.65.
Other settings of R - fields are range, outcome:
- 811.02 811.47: 14.69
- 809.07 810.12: 13.6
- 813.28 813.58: 14.88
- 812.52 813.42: 14.05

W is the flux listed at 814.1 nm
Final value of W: 14.81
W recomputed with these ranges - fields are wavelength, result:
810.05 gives 14.59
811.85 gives 14.84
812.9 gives 14.27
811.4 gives 14.69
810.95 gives 14.58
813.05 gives 14.05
